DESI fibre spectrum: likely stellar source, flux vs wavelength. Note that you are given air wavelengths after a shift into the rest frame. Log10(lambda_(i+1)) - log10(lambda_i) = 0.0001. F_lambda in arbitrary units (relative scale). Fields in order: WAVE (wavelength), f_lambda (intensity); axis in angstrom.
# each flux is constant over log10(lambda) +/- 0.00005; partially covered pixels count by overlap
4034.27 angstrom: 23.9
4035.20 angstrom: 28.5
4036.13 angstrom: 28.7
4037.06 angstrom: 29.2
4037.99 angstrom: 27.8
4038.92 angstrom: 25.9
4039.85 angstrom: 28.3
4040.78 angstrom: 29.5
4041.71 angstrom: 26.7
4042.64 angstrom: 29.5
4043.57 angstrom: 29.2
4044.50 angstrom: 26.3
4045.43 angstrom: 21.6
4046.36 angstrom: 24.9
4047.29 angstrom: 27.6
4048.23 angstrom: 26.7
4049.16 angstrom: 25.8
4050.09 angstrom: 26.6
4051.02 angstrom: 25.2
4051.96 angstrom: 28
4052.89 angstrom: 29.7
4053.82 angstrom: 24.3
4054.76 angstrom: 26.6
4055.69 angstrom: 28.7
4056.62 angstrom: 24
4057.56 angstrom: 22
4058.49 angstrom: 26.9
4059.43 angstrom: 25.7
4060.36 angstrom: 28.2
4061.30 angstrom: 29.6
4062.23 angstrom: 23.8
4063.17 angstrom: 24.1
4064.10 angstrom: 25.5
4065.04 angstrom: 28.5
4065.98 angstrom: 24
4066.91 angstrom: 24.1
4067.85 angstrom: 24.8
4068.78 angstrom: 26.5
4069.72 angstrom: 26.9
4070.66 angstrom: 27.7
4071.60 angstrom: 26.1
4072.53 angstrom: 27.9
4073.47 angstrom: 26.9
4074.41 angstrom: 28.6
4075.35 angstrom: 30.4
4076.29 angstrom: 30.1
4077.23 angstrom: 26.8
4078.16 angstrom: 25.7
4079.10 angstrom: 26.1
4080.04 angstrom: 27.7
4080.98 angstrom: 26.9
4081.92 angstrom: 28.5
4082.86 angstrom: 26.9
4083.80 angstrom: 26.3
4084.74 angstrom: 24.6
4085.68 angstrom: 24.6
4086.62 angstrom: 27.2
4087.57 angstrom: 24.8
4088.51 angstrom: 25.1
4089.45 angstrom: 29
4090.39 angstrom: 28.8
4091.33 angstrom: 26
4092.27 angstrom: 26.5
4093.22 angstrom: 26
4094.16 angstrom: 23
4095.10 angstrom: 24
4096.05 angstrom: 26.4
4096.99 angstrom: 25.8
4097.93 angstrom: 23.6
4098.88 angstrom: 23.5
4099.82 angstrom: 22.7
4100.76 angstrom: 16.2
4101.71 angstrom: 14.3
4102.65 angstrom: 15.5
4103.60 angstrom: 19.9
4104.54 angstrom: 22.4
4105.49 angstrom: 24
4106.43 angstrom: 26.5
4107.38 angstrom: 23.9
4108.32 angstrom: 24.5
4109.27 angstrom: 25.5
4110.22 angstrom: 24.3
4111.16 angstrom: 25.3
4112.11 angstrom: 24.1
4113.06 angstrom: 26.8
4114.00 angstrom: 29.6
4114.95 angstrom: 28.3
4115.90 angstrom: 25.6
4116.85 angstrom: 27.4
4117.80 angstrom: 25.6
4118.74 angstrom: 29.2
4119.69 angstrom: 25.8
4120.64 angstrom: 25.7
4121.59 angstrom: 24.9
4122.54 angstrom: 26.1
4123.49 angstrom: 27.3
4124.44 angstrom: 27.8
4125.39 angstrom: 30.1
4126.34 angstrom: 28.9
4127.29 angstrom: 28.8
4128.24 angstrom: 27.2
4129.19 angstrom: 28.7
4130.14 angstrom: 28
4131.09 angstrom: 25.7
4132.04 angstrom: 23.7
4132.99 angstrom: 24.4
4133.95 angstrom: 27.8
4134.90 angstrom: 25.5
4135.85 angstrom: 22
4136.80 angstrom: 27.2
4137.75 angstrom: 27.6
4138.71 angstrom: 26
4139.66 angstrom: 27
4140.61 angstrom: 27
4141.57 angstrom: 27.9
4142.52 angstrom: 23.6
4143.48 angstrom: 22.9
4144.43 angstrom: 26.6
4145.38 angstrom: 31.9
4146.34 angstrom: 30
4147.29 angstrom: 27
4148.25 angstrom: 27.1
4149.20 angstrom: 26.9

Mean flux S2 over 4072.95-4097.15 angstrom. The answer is 26.6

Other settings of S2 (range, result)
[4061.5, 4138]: 25.7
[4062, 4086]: 26.6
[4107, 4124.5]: 26.2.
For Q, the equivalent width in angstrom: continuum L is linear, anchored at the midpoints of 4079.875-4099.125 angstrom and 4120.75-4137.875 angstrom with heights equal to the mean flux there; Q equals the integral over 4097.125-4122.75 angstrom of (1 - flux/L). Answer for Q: 2.2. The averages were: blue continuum 26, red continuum 26.7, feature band 24.1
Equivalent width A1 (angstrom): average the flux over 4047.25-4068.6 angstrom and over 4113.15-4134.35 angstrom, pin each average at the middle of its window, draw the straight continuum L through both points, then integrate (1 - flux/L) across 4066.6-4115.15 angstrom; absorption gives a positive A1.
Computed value 2.3 angstrom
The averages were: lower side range 26.1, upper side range 27.1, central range 25.3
